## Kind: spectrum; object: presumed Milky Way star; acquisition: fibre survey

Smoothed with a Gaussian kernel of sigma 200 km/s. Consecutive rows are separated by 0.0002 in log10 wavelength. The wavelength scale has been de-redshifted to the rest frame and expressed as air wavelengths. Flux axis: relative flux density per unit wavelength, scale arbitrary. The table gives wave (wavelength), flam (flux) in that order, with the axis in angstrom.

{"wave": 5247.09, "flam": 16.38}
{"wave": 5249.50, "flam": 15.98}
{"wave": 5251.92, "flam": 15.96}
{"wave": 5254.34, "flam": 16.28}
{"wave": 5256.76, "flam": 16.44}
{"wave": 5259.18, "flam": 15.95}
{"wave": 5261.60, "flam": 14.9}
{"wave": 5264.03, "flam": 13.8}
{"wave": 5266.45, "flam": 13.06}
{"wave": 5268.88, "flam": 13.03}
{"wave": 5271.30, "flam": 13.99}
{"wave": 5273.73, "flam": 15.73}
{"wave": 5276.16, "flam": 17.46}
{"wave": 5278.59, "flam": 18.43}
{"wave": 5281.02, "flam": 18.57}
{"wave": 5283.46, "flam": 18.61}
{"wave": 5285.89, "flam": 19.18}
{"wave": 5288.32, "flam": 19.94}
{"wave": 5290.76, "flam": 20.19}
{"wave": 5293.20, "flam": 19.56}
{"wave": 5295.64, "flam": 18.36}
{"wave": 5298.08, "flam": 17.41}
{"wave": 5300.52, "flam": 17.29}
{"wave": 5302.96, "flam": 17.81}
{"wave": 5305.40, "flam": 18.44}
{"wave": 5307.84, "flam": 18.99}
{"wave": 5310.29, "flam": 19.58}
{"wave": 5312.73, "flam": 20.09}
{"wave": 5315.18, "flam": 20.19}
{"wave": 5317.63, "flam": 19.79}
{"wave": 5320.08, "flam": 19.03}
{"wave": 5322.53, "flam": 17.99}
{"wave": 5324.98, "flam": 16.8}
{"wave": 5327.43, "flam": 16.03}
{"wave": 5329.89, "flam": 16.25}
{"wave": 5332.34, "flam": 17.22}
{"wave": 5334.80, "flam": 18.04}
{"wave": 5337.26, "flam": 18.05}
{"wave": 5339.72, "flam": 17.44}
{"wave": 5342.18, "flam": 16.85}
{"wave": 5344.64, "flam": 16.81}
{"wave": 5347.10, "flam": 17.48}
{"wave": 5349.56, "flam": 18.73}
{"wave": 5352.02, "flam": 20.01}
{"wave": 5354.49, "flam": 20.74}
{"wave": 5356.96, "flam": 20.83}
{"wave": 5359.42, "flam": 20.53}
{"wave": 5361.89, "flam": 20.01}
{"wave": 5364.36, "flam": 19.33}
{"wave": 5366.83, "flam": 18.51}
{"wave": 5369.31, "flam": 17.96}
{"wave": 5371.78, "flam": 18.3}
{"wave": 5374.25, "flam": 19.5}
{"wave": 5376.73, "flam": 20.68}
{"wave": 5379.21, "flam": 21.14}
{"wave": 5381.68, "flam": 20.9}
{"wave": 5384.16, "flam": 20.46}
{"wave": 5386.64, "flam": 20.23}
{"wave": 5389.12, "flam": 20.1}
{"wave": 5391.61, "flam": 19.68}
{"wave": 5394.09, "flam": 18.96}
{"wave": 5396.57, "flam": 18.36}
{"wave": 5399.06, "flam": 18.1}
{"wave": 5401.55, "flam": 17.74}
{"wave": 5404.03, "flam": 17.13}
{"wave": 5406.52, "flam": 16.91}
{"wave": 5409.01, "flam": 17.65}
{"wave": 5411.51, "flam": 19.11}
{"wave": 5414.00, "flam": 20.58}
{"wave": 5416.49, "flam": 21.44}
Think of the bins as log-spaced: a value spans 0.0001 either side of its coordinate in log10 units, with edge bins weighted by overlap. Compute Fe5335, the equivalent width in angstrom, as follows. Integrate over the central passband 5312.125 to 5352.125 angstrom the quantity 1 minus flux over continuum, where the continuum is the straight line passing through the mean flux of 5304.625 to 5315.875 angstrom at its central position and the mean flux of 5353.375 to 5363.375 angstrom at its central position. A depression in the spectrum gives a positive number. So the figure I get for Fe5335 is 4.0 angstrom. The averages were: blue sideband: 19.5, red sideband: 20.5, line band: 18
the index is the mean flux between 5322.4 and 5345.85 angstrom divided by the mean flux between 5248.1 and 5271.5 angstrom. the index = 1.14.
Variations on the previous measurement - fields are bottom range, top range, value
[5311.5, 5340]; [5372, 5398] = 1.10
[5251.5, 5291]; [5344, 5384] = 1.19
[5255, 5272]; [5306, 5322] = 1.34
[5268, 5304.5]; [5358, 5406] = 1.09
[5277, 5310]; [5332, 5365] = 1.00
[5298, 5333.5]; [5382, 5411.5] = 1.03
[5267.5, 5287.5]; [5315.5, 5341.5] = 1.05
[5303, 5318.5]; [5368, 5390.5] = 1.03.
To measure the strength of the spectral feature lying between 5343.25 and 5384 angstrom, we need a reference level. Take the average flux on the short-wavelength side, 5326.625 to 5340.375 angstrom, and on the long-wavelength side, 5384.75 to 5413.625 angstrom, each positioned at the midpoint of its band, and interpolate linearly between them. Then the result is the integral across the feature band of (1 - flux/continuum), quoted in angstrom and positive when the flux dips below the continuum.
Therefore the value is -3.7 angstrom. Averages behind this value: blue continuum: 17.2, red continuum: 18.6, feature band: 19.5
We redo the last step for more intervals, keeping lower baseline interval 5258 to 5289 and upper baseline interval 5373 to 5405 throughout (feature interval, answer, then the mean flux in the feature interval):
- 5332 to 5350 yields 0.61 angstrom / 17.5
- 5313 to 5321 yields -1.03 angstrom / 19.7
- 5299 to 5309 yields -0.56 angstrom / 18.1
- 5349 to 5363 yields -1.23 angstrom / 20.2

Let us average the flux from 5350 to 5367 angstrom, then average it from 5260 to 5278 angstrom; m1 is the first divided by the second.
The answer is 1.36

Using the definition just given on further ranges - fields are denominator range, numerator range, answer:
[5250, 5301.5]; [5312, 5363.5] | 1.10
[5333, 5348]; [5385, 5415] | 1.07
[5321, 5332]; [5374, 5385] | 1.22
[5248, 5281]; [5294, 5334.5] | 1.17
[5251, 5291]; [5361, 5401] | 1.18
